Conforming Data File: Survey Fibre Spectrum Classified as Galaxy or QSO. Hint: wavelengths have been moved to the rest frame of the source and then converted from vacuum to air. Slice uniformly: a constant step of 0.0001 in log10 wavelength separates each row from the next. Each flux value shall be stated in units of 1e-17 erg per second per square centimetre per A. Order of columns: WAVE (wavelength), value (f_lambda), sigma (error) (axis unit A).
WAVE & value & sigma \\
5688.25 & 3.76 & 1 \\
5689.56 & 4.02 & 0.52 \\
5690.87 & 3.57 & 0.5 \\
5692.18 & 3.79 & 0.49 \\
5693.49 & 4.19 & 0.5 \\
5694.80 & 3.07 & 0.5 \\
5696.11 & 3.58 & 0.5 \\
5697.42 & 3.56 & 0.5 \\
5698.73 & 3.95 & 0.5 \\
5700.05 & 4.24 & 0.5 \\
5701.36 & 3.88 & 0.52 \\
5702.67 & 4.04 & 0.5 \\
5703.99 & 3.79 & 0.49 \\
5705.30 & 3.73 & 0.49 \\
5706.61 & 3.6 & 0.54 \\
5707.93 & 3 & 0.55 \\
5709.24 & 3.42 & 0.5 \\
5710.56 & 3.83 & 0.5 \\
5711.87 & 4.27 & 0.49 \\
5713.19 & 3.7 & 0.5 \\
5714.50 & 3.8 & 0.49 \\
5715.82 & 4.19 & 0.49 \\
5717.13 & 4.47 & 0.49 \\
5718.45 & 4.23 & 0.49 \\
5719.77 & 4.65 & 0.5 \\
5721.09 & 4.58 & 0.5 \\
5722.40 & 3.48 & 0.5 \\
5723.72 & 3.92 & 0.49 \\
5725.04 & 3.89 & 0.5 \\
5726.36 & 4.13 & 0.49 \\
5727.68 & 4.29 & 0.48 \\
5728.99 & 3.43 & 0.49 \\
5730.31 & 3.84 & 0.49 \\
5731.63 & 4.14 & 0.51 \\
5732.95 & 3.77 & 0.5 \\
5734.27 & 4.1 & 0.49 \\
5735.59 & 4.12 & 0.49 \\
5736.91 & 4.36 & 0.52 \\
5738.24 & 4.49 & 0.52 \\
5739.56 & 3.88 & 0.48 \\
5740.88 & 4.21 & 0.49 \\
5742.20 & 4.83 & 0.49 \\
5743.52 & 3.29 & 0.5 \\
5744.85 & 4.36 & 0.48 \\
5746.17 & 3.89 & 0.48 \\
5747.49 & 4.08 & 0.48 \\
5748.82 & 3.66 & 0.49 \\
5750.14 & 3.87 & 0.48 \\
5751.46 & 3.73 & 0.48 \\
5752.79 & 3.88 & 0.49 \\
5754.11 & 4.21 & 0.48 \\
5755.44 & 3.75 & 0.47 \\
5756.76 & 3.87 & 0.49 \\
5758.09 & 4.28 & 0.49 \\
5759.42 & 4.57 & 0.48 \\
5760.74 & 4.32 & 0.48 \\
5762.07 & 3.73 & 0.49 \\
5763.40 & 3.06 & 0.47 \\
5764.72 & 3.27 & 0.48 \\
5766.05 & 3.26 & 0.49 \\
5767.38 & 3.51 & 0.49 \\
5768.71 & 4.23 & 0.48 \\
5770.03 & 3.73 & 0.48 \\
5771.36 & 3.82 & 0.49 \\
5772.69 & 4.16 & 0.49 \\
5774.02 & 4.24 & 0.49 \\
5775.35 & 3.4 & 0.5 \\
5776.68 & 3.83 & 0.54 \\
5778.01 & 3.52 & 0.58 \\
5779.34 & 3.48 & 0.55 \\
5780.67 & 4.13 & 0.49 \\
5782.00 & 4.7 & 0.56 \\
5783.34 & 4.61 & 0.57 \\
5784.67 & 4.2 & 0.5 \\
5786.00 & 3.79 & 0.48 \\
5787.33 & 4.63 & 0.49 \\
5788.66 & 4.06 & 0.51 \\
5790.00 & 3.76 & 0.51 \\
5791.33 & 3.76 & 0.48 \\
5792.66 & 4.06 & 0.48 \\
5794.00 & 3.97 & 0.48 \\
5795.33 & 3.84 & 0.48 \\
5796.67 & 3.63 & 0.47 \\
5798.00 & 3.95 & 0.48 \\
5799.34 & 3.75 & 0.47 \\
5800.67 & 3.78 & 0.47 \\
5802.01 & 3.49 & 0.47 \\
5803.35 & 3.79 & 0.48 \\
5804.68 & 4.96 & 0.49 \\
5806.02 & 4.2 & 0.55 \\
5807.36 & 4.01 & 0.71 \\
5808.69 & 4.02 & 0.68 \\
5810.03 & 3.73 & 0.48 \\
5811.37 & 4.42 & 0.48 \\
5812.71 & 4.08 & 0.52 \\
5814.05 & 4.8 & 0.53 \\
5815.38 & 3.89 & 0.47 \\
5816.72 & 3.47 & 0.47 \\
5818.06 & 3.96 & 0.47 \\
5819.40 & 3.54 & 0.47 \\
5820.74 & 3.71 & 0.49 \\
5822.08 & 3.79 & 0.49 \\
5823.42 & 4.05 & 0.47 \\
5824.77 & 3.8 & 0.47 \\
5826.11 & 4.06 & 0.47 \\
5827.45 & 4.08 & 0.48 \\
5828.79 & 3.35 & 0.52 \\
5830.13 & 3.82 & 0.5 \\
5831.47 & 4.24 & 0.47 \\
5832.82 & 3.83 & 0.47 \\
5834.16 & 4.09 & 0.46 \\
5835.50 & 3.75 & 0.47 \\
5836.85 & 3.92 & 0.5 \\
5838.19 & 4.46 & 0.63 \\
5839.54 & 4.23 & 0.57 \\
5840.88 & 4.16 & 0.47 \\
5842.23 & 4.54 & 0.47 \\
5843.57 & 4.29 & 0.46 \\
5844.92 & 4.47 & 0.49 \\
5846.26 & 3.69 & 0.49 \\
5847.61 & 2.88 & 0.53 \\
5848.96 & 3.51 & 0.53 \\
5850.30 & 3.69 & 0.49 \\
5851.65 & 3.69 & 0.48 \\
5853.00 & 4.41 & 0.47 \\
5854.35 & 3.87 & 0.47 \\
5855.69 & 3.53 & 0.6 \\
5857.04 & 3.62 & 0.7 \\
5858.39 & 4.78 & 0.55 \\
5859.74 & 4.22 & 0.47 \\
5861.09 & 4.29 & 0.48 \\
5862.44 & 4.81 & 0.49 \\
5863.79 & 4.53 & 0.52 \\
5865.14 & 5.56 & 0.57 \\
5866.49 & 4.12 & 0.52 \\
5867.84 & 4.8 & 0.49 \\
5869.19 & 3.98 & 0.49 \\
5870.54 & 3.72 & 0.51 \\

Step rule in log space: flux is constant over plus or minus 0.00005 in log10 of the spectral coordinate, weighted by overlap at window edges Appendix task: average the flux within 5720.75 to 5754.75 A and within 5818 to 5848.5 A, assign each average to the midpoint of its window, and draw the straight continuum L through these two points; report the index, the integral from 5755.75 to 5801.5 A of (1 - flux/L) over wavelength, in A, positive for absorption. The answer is 0.9 A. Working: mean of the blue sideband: 4.01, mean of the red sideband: 3.94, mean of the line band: 3.91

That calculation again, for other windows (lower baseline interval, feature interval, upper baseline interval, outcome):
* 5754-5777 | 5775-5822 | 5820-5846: -0.5 A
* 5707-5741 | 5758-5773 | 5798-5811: 0.7 A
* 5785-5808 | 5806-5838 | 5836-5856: 0.2 A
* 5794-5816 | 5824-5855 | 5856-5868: 2.5 A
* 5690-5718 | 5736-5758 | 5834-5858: -1.1 A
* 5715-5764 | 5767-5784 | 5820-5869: 0.4 A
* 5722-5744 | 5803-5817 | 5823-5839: -0.6 A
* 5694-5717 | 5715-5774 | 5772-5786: -1.5 A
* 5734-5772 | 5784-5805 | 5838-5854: 0.1 A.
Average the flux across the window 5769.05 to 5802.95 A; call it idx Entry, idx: 3.93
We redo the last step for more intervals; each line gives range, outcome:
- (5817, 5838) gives 3.87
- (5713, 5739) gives 4.09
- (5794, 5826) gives 3.94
